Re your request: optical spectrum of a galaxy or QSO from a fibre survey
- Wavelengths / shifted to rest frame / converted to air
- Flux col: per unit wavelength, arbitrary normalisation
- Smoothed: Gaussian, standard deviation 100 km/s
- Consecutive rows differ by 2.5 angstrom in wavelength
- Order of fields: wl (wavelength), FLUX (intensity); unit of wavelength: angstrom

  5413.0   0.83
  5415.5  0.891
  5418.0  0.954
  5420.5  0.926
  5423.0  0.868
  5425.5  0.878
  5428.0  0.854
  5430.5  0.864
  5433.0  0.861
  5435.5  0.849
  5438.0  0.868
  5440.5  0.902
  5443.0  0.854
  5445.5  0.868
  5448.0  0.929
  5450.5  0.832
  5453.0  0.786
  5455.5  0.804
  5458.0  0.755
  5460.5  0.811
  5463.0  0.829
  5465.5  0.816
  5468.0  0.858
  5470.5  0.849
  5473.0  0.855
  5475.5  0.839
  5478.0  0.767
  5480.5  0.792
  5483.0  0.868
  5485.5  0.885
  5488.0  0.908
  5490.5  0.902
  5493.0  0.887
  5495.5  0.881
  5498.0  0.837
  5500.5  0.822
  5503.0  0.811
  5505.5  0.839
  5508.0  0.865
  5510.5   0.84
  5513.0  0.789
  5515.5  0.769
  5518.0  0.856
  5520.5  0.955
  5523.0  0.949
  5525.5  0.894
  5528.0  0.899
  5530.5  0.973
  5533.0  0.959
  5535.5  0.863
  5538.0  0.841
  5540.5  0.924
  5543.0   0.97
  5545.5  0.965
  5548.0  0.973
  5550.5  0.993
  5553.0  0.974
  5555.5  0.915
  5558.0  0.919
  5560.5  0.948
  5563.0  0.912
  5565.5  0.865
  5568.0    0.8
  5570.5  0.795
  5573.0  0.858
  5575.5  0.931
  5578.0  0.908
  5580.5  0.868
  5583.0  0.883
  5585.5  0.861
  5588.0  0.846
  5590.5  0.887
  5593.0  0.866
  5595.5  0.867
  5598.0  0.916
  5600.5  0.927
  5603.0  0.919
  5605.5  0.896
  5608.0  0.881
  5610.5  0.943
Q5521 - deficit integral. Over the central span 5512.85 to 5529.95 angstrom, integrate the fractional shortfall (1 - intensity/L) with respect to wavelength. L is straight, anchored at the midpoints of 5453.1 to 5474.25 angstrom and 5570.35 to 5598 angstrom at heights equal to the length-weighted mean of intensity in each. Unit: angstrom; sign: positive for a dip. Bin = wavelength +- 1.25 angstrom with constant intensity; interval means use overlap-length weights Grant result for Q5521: -0.73 angstrom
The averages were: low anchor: 0.82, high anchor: 0.875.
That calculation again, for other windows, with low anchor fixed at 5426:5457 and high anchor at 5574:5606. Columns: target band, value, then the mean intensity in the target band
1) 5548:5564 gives -1.2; 0.946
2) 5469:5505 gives 0.7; 0.85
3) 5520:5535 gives -1.0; 0.934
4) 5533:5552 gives -1.2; 0.935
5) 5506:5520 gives 0.7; 0.832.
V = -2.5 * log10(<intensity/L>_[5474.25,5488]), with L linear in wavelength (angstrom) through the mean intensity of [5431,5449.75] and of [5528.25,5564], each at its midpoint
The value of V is 0.08 mag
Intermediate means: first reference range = 0.874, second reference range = 0.937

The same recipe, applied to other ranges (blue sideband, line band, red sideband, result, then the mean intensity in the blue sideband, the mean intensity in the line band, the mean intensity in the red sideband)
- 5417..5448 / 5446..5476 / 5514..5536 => 0.07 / 0.88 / 0.831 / 0.902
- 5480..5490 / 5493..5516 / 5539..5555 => 0.08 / 0.871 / 0.833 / 0.962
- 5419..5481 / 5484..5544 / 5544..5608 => -0.01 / 0.846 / 0.879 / 0.9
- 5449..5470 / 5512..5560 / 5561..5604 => -0.08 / 0.814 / 0.916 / 0.878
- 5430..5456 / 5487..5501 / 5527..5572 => 0.01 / 0.857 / 0.875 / 0.916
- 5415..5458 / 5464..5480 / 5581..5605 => 0.05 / 0.866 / 0.829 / 0.886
